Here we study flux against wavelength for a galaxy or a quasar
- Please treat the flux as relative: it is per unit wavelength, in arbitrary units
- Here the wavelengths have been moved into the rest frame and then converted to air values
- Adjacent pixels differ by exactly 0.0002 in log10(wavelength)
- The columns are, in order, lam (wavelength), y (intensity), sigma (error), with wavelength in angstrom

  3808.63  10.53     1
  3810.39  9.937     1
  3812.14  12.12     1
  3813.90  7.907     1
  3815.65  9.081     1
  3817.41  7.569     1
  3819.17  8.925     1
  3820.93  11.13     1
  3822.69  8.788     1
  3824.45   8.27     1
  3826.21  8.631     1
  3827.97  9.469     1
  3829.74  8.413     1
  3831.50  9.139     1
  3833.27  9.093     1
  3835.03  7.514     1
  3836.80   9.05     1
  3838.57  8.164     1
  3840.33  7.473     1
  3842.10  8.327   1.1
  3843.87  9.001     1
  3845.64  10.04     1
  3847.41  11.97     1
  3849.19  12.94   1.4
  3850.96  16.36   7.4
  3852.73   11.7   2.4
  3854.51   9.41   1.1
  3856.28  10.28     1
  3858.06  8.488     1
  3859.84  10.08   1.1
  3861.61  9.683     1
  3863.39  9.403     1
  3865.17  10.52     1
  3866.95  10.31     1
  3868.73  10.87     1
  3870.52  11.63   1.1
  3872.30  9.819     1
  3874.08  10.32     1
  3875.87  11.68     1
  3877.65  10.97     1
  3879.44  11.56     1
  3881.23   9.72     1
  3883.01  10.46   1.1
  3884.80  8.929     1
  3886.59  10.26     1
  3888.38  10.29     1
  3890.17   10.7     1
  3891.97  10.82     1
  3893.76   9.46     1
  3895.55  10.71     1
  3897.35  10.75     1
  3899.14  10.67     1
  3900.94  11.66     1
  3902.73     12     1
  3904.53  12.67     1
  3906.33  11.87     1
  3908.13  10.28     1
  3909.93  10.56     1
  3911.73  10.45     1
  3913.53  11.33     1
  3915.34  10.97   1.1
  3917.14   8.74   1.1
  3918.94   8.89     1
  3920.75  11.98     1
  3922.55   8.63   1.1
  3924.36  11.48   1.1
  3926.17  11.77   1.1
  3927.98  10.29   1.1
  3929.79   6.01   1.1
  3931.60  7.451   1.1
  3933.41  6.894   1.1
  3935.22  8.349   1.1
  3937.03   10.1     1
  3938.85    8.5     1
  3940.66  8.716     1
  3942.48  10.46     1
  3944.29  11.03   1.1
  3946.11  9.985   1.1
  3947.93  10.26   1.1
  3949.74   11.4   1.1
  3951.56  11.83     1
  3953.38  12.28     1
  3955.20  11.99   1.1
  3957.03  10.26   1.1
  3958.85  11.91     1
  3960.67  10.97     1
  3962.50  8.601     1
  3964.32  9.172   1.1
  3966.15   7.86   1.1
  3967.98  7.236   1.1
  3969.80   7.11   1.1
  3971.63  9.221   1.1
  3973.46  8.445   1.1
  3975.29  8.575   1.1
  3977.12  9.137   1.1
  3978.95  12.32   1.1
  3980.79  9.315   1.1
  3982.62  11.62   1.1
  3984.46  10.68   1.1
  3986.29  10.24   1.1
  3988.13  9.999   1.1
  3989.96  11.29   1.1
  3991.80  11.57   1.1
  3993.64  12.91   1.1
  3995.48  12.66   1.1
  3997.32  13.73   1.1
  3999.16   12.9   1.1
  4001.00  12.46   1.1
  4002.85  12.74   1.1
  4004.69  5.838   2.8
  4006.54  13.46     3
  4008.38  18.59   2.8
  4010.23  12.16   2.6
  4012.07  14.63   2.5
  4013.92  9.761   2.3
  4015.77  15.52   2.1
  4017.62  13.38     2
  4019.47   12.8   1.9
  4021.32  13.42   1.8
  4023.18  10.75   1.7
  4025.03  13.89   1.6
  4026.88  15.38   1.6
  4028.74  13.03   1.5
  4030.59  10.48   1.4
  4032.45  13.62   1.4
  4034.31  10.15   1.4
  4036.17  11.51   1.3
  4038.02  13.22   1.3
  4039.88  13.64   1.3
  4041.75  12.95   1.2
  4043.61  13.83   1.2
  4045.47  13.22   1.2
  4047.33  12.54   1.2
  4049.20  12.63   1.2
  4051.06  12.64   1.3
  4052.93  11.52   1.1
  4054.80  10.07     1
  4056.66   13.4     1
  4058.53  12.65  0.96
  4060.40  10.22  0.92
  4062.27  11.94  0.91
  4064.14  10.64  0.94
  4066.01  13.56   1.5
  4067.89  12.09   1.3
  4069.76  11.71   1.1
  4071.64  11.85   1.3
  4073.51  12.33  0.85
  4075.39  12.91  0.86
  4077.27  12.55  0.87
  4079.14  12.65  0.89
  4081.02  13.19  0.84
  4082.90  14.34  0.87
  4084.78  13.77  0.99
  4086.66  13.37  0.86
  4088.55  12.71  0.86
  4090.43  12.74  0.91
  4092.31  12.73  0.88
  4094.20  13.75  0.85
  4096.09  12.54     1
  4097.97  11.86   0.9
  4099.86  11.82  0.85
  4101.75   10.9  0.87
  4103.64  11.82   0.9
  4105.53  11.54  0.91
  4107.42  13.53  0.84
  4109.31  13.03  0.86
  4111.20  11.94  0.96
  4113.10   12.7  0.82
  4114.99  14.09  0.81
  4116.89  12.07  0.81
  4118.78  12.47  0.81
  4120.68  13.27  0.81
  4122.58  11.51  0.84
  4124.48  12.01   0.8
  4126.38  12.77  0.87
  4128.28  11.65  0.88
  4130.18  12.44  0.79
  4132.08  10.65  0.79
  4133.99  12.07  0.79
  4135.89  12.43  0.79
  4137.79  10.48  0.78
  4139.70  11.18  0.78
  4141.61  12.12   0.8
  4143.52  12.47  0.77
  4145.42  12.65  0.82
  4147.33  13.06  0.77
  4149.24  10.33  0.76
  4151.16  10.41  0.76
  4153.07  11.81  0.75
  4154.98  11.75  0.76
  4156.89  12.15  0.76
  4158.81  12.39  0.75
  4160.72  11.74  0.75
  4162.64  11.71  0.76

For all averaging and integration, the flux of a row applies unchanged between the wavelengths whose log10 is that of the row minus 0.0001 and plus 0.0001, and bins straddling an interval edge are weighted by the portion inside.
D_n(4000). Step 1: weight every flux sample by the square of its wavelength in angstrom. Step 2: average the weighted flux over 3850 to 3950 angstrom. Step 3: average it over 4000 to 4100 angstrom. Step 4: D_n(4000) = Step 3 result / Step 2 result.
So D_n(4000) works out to 1.32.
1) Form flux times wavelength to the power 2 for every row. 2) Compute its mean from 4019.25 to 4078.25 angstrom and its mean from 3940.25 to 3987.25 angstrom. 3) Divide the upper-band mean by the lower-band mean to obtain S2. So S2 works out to 1.29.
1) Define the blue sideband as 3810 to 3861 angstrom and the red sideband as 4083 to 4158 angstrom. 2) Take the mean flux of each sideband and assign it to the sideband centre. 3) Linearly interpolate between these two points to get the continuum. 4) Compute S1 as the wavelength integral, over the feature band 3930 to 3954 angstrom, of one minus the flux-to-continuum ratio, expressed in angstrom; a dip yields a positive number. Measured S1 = 2.18 angstrom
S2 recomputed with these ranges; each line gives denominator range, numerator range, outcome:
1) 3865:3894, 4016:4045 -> 1.32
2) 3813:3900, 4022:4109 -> 1.40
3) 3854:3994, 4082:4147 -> 1.34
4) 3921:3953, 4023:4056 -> 1.36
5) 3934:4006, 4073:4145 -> 1.29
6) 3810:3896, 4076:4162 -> 1.41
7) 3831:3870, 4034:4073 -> 1.35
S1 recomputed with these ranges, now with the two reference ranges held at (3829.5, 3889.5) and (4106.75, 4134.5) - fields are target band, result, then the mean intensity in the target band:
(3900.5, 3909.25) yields -0.95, 11.7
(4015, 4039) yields -2.59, 12.8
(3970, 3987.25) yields 2.07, 9.83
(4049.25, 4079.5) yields -0.34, 12.1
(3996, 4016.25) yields -2.51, 12.8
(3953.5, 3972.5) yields 2.55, 9.55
